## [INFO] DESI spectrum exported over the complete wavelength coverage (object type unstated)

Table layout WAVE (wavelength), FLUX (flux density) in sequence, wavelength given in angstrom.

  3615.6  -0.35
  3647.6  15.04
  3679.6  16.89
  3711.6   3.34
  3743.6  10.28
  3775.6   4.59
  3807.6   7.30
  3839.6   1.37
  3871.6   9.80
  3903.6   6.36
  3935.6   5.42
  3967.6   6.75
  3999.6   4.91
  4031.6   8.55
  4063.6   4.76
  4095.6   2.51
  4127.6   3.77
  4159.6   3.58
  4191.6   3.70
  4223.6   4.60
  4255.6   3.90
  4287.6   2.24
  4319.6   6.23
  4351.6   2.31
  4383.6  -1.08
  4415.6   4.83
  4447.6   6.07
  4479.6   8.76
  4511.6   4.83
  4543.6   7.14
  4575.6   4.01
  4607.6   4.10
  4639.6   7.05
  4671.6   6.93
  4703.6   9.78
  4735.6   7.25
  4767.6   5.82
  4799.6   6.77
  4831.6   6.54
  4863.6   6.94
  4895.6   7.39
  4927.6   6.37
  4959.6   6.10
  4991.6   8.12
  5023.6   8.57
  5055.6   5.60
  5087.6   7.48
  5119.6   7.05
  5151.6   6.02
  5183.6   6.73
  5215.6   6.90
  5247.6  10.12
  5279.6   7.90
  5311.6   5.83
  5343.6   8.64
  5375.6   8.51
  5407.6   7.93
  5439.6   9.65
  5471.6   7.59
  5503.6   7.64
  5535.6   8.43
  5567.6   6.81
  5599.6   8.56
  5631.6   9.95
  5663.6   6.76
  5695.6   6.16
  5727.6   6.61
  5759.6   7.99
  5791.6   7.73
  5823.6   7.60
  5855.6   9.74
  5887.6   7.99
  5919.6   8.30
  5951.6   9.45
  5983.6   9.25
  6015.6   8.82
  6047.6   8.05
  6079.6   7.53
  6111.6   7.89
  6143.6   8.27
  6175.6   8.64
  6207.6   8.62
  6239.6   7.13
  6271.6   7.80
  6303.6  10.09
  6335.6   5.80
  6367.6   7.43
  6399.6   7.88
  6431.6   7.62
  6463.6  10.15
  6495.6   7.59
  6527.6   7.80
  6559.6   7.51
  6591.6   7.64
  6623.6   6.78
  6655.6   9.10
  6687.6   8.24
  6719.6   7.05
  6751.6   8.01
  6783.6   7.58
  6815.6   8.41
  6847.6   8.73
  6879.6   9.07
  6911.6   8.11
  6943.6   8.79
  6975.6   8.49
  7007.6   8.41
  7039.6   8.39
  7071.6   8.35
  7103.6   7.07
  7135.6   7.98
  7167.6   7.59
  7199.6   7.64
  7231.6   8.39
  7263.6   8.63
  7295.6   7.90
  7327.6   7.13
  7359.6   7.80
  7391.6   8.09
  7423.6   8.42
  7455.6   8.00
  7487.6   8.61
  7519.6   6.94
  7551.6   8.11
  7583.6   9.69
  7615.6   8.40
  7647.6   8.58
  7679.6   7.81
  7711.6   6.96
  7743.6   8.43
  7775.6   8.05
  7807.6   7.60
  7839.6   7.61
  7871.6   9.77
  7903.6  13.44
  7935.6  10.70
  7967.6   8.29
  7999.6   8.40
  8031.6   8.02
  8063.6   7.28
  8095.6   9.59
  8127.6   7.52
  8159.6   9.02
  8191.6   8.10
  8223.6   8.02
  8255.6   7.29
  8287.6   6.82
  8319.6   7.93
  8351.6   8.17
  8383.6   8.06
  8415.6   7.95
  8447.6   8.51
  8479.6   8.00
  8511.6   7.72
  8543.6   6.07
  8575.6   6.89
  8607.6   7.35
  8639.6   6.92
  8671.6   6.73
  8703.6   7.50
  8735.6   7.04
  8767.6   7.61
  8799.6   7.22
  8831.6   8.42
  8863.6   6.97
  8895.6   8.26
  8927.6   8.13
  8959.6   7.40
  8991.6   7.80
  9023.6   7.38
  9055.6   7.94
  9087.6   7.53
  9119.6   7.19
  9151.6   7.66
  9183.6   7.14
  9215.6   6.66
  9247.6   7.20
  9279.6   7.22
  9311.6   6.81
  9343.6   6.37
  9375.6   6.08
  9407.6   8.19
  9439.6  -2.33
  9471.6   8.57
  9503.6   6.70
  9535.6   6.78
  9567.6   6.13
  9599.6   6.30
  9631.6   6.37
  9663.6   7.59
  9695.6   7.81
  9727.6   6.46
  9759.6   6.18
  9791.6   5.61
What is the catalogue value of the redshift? 0.203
